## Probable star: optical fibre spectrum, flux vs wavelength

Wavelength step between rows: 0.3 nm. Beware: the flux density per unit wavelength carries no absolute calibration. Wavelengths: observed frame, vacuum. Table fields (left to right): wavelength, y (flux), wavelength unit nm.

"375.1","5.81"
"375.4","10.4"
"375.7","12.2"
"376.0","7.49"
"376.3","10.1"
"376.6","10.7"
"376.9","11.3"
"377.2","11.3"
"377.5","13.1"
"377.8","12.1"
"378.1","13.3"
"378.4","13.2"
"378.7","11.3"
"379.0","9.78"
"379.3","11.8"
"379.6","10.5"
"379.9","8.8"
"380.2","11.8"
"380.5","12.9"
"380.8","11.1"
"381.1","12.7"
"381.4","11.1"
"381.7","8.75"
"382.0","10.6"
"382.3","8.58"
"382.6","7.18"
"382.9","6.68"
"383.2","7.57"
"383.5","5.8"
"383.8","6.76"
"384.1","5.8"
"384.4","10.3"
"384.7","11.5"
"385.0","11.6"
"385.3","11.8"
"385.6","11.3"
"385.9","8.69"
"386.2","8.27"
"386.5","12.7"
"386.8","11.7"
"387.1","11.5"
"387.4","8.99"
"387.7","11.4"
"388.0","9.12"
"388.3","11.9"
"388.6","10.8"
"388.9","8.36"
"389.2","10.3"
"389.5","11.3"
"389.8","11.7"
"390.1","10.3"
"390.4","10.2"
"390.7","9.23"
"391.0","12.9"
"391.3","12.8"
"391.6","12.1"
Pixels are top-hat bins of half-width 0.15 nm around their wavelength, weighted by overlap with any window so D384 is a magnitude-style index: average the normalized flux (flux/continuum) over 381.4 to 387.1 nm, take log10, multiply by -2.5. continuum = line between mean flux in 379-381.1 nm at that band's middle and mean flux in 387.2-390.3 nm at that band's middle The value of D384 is 0.160 mag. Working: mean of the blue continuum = 11.2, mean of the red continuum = 10.4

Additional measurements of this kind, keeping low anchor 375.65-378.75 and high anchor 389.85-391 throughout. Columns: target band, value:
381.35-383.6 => 0.32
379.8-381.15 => -0.03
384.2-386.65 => 0.02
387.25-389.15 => 0.05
